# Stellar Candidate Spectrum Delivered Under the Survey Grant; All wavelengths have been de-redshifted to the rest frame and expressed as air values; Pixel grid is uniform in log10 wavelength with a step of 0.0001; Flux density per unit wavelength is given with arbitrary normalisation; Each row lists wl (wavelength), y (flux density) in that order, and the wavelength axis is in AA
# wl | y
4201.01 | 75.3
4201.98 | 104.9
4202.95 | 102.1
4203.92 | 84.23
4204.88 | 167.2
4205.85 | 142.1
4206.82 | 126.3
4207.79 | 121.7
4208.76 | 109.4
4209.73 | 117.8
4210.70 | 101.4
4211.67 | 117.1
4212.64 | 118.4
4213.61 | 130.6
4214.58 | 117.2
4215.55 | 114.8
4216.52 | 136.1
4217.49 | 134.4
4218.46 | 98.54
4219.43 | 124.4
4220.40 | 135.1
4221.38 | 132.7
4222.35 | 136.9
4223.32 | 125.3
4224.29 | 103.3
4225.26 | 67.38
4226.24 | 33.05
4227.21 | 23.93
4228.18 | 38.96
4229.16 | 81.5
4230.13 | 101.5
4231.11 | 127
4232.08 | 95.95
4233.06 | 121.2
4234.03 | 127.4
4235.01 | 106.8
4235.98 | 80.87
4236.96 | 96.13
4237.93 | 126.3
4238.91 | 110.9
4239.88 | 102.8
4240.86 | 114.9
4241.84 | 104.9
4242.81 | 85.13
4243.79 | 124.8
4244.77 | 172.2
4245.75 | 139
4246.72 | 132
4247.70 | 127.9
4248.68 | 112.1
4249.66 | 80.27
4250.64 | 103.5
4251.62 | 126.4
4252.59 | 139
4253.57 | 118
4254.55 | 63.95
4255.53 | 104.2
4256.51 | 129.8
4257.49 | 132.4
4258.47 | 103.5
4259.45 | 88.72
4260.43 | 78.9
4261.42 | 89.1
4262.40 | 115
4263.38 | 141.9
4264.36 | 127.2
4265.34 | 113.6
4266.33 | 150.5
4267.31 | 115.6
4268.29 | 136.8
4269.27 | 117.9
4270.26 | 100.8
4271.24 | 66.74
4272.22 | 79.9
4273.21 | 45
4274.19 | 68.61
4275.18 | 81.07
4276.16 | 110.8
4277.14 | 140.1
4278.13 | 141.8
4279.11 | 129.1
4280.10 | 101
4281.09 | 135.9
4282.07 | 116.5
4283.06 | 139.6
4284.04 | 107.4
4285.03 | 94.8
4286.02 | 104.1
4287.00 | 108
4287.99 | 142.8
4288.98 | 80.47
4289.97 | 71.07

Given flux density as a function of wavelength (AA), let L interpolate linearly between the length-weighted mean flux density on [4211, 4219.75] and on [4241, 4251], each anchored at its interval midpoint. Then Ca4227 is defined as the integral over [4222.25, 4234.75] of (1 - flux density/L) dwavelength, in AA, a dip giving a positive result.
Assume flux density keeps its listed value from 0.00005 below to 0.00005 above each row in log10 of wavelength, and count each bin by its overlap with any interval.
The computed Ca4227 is 3.1 AA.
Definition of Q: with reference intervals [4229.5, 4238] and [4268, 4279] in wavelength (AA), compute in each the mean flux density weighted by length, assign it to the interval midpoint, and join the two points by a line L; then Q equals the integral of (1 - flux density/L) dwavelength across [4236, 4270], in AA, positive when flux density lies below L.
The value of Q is -3.65 AA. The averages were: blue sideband 108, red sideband 99.4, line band 115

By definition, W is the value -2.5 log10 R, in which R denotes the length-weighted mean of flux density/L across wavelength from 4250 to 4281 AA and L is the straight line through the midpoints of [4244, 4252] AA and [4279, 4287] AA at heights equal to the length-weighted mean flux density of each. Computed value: 0.10 mag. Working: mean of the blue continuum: 124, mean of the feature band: 109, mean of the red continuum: 115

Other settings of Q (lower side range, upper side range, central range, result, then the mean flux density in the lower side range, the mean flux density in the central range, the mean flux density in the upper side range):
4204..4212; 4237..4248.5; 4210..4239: 4.0 AA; 123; 106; 121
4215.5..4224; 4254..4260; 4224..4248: 2.9 AA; 127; 102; 104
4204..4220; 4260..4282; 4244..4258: -0.8 AA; 123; 120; 109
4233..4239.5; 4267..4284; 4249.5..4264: 0.0 AA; 109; 108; 107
